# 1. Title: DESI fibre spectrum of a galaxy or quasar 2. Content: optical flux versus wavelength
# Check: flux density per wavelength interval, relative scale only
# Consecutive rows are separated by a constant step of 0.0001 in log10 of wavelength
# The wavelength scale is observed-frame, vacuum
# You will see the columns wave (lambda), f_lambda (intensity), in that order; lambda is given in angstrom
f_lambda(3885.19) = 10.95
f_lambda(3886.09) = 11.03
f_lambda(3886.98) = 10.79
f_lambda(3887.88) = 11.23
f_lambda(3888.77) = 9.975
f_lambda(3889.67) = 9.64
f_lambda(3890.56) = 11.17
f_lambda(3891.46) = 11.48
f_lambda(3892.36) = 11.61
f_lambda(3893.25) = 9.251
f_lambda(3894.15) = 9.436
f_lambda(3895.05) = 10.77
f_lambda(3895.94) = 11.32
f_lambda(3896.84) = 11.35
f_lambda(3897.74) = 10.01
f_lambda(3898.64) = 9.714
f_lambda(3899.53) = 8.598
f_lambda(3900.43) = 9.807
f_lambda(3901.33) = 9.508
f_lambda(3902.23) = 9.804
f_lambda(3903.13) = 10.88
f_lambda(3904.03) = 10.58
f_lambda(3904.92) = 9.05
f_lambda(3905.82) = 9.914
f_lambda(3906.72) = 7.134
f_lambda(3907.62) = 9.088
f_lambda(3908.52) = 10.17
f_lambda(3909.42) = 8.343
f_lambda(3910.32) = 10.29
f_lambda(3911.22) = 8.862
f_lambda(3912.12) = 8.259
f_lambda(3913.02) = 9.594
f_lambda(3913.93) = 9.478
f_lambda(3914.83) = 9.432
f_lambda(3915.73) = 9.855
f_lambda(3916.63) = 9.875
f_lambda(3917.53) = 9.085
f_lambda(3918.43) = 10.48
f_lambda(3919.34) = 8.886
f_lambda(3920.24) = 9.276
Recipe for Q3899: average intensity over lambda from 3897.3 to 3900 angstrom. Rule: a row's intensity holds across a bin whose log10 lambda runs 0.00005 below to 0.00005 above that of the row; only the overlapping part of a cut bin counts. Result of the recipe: 9.45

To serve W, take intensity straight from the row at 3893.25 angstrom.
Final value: 9.251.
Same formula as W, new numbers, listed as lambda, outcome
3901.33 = 9.508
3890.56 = 11.17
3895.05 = 10.77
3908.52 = 10.17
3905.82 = 9.914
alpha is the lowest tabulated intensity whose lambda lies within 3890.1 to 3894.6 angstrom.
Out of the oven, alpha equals 9.251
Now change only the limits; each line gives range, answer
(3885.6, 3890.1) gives 9.64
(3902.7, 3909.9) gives 7.134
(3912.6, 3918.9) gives 9.085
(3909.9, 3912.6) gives 8.259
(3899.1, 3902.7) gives 8.598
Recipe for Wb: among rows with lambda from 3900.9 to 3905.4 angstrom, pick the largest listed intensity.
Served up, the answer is 10.88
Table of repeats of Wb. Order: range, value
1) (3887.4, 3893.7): 11.61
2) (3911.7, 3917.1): 9.875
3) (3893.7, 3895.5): 10.77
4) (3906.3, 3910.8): 10.29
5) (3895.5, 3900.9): 11.35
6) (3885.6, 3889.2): 11.23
